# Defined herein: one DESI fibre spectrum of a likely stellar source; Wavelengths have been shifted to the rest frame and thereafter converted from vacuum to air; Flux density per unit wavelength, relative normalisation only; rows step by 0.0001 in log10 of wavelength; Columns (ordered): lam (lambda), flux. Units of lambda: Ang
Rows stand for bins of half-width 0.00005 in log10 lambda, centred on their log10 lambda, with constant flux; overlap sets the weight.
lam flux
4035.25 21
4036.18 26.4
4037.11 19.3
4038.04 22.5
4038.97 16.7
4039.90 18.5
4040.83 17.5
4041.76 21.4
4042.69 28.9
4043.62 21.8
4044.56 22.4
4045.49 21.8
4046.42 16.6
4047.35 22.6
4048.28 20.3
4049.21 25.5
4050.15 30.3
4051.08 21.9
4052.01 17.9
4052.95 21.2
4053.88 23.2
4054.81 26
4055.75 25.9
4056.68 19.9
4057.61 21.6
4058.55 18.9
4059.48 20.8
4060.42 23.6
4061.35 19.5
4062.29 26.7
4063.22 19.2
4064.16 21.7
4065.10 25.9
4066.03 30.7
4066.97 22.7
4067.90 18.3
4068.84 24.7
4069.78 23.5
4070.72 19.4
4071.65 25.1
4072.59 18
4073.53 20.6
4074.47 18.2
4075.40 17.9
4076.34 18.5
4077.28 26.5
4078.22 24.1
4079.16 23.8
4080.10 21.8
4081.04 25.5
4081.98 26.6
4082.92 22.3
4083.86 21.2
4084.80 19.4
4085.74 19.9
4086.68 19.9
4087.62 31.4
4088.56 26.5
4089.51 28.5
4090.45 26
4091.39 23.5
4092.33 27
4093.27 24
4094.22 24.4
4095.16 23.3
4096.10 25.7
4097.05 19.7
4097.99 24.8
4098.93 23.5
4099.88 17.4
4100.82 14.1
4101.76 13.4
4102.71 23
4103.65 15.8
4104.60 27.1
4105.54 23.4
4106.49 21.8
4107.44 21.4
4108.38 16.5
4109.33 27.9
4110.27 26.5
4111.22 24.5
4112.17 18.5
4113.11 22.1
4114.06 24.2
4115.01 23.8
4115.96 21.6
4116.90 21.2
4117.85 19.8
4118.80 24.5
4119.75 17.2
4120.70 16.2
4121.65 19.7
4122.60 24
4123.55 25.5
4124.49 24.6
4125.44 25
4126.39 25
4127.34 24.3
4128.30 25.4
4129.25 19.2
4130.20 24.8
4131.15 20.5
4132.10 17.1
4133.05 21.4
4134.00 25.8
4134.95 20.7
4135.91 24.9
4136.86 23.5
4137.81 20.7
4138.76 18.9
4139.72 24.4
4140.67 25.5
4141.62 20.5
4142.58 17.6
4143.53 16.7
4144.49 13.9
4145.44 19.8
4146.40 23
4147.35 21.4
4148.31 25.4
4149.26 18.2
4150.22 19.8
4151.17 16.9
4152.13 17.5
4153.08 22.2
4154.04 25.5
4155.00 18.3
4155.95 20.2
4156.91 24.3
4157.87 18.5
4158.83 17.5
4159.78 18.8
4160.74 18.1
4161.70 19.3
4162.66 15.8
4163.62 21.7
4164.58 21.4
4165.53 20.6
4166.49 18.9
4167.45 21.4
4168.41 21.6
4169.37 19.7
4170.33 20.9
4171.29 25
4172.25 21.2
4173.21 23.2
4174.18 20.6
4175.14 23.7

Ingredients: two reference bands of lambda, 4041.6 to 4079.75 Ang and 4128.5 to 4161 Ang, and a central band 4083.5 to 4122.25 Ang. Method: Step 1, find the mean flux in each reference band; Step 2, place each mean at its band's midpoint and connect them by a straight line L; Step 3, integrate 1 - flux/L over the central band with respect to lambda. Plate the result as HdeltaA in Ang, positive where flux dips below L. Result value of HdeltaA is -1.2 Ang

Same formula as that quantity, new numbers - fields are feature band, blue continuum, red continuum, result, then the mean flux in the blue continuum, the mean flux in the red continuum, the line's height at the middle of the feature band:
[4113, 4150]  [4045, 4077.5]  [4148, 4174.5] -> -1.4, 22.1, 20.4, 20.9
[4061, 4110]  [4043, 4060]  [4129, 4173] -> -2.0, 22.2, 20.7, 21.7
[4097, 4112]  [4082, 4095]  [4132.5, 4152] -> 1.2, 24.2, 20.9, 23.2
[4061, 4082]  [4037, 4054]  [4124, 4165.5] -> -1.0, 21.6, 21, 21.5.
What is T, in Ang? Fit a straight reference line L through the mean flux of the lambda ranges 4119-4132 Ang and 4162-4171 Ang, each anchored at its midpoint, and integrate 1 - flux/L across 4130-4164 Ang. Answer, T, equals 1.2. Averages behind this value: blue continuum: 22.3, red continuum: 20.3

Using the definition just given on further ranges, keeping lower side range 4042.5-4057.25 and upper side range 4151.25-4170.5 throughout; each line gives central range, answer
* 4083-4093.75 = -1.2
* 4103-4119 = -0.8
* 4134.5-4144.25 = -0.3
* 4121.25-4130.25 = -1.2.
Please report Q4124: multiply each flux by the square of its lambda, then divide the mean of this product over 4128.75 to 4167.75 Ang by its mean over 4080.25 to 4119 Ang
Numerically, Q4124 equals 0.92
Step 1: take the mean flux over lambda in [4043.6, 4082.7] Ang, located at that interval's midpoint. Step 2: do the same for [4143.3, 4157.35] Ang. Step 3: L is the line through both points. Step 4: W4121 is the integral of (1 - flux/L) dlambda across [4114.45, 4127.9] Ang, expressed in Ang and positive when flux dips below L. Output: -0.9 Ang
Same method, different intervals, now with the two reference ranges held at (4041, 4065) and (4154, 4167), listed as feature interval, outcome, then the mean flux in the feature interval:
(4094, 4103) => 0.2 Ang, 20.8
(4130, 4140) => -0.8 Ang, 21.9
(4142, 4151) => 0.3 Ang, 19.4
